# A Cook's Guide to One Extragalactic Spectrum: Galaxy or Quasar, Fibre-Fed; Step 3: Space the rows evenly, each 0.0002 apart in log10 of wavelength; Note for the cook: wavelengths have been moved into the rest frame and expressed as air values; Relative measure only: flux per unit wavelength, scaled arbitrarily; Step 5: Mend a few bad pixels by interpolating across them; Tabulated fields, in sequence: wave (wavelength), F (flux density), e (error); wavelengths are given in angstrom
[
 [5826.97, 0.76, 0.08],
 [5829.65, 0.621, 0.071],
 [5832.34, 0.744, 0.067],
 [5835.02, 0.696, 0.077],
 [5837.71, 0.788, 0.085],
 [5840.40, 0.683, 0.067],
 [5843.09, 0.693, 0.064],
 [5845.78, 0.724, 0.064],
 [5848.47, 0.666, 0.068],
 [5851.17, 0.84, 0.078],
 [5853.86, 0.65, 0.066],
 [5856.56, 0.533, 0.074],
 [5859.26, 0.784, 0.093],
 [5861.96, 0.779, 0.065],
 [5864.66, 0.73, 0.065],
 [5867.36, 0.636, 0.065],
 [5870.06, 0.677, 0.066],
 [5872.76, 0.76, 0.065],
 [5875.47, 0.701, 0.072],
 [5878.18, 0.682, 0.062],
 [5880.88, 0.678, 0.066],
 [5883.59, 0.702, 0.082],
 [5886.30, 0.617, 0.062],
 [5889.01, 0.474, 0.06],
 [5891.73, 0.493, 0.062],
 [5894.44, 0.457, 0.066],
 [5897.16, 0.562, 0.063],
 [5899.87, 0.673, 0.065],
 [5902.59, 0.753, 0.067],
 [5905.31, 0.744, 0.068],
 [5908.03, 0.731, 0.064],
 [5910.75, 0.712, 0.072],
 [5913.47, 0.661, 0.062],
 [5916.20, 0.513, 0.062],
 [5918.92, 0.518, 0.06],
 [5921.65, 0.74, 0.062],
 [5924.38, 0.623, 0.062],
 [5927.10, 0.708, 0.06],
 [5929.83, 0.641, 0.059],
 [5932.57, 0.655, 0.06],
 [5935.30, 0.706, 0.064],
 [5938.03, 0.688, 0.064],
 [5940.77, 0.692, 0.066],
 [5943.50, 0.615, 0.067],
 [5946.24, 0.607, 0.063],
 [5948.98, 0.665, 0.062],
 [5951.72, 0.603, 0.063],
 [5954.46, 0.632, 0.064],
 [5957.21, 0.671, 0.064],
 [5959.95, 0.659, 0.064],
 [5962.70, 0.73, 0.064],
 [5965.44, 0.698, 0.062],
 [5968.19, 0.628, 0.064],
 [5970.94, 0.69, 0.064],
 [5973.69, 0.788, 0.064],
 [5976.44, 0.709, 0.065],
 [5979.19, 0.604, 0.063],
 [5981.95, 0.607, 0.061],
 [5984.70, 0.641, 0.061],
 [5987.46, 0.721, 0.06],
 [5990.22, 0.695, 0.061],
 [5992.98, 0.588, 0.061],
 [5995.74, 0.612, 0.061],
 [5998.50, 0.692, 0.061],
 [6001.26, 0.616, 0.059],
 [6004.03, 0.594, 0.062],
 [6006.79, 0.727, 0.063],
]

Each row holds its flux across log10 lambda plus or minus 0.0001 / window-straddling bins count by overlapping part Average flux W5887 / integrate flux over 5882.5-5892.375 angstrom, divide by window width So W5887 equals 0.573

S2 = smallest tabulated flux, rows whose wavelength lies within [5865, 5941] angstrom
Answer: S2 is 0.457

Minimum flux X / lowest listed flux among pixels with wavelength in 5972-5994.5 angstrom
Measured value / 0.588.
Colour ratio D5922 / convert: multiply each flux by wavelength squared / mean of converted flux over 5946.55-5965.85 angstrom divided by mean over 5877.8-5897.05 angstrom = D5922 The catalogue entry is 1.2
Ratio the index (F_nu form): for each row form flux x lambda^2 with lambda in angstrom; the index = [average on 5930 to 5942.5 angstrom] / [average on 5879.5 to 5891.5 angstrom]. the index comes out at 1.14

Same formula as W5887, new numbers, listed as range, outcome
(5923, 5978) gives 0.67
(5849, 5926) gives 0.658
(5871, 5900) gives 0.617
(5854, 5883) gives 0.694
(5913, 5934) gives 0.631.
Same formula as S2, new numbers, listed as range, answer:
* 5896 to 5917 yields 0.513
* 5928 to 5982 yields 0.603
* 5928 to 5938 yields 0.641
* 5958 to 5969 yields 0.628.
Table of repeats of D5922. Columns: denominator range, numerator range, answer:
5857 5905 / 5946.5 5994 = 1.05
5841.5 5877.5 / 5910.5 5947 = 0.94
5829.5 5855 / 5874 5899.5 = 0.85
